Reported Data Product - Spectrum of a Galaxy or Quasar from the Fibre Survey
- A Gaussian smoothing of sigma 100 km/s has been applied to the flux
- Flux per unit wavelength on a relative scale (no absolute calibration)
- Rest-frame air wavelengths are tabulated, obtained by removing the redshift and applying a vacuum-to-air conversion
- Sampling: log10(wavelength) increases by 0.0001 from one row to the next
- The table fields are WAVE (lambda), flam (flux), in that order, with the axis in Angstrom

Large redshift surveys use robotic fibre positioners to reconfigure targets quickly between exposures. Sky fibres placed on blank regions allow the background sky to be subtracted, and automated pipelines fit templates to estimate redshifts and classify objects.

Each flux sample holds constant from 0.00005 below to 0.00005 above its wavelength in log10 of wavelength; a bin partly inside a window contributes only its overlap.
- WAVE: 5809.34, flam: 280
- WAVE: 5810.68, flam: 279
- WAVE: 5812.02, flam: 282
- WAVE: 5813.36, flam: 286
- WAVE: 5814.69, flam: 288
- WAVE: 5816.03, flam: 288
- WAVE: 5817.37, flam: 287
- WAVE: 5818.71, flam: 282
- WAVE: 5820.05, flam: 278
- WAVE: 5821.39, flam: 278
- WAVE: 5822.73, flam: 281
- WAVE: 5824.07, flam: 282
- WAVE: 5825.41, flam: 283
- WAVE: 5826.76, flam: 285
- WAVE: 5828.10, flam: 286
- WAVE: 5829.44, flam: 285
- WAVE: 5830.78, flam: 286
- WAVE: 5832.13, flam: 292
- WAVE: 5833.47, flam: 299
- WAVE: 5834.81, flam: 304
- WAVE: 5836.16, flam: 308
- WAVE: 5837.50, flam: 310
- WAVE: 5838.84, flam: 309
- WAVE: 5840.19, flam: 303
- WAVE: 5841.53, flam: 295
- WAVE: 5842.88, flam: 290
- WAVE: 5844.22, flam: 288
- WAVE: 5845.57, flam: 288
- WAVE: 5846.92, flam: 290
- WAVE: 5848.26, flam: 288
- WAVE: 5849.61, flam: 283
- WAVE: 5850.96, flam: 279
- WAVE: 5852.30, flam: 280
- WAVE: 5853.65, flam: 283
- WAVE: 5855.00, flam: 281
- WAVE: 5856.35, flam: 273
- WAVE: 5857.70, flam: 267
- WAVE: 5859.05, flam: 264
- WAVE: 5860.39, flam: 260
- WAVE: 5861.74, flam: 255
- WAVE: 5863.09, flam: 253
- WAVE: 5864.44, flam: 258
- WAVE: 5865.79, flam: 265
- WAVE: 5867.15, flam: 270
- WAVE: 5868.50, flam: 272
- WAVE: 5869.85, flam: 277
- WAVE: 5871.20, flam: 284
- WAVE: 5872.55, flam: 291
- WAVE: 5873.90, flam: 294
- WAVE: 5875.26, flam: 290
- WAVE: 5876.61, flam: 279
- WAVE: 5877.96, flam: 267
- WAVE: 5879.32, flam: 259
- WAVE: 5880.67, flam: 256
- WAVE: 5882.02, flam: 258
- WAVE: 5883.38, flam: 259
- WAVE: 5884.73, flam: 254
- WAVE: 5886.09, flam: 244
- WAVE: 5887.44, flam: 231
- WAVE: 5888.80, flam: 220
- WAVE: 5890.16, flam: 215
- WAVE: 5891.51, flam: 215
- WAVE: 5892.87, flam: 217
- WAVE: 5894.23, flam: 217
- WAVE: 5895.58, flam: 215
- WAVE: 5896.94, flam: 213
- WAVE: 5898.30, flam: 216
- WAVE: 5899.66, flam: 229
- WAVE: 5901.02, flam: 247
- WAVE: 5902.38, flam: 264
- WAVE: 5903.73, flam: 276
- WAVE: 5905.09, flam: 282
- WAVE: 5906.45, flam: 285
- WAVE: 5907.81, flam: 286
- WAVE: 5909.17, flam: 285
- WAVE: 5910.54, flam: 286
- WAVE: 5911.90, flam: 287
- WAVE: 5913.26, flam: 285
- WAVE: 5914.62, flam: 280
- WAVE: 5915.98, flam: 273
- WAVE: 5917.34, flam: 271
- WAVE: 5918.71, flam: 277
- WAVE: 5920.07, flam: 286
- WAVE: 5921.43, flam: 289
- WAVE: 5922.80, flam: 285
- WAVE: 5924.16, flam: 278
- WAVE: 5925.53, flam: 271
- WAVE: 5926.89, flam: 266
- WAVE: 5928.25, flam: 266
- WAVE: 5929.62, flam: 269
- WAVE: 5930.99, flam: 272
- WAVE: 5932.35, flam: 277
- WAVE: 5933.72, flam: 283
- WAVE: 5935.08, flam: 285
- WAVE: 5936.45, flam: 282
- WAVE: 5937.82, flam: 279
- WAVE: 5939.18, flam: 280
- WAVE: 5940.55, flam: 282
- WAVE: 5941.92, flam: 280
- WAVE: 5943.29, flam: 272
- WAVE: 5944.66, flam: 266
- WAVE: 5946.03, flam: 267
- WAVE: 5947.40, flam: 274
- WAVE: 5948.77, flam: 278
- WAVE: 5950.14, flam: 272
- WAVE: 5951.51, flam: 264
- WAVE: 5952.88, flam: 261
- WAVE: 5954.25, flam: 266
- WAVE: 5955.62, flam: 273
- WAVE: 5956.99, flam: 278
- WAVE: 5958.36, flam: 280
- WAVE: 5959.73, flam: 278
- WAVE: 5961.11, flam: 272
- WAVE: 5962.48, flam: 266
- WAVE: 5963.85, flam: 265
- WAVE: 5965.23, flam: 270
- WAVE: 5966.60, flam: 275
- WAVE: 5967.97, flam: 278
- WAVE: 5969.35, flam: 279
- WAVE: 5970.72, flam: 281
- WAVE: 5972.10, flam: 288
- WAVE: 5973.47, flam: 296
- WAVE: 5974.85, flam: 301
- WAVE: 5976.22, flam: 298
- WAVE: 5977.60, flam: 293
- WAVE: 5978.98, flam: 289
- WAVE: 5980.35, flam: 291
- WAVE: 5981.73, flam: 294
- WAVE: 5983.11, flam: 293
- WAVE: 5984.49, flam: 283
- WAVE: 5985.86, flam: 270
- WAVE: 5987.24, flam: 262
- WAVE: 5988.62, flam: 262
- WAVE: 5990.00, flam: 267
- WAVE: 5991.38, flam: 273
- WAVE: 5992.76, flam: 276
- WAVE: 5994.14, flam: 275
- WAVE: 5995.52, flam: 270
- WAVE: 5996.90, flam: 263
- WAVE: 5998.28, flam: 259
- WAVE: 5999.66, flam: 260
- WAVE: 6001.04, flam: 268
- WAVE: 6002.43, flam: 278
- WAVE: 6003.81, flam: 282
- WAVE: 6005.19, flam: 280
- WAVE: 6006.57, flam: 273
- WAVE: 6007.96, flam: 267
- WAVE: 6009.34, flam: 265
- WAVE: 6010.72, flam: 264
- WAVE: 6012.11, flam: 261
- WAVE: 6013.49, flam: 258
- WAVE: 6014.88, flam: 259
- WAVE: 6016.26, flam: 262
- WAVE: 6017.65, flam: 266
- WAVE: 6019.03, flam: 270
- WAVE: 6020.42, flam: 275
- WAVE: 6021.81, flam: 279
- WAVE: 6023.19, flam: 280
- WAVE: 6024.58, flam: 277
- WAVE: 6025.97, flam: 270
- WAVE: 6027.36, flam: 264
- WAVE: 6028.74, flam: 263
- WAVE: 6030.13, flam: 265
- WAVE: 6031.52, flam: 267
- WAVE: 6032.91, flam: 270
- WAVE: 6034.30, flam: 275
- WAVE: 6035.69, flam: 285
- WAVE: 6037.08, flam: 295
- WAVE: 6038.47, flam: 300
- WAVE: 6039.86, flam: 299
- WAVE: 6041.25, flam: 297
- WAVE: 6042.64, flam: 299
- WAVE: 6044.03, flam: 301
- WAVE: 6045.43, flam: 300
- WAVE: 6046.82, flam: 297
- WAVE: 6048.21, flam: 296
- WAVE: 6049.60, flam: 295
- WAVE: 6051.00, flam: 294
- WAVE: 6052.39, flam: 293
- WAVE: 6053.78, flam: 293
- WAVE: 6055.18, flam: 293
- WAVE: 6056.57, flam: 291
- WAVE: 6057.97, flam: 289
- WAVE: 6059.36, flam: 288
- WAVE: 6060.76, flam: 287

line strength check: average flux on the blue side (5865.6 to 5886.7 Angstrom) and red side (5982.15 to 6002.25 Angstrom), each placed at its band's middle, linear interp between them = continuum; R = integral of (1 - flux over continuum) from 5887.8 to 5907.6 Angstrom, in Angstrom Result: 2.4 Angstrom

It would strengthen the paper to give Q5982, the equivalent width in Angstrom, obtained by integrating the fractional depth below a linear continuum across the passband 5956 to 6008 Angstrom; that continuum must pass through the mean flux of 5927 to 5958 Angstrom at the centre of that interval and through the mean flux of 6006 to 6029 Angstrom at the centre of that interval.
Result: -1.3 Angstrom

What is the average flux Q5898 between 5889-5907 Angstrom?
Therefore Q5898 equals 237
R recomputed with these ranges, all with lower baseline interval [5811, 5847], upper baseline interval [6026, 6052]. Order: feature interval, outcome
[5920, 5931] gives 0.5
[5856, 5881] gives 1.6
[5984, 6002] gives 1.2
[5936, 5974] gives 1.7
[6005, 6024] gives 1.2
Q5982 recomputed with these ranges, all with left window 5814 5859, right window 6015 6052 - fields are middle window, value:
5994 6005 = 0.5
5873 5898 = 3.6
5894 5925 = 2.1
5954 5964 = 0.4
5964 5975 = 0.1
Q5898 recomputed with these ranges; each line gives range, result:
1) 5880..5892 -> 240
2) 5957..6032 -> 274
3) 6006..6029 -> 268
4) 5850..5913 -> 260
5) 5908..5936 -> 279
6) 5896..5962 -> 272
